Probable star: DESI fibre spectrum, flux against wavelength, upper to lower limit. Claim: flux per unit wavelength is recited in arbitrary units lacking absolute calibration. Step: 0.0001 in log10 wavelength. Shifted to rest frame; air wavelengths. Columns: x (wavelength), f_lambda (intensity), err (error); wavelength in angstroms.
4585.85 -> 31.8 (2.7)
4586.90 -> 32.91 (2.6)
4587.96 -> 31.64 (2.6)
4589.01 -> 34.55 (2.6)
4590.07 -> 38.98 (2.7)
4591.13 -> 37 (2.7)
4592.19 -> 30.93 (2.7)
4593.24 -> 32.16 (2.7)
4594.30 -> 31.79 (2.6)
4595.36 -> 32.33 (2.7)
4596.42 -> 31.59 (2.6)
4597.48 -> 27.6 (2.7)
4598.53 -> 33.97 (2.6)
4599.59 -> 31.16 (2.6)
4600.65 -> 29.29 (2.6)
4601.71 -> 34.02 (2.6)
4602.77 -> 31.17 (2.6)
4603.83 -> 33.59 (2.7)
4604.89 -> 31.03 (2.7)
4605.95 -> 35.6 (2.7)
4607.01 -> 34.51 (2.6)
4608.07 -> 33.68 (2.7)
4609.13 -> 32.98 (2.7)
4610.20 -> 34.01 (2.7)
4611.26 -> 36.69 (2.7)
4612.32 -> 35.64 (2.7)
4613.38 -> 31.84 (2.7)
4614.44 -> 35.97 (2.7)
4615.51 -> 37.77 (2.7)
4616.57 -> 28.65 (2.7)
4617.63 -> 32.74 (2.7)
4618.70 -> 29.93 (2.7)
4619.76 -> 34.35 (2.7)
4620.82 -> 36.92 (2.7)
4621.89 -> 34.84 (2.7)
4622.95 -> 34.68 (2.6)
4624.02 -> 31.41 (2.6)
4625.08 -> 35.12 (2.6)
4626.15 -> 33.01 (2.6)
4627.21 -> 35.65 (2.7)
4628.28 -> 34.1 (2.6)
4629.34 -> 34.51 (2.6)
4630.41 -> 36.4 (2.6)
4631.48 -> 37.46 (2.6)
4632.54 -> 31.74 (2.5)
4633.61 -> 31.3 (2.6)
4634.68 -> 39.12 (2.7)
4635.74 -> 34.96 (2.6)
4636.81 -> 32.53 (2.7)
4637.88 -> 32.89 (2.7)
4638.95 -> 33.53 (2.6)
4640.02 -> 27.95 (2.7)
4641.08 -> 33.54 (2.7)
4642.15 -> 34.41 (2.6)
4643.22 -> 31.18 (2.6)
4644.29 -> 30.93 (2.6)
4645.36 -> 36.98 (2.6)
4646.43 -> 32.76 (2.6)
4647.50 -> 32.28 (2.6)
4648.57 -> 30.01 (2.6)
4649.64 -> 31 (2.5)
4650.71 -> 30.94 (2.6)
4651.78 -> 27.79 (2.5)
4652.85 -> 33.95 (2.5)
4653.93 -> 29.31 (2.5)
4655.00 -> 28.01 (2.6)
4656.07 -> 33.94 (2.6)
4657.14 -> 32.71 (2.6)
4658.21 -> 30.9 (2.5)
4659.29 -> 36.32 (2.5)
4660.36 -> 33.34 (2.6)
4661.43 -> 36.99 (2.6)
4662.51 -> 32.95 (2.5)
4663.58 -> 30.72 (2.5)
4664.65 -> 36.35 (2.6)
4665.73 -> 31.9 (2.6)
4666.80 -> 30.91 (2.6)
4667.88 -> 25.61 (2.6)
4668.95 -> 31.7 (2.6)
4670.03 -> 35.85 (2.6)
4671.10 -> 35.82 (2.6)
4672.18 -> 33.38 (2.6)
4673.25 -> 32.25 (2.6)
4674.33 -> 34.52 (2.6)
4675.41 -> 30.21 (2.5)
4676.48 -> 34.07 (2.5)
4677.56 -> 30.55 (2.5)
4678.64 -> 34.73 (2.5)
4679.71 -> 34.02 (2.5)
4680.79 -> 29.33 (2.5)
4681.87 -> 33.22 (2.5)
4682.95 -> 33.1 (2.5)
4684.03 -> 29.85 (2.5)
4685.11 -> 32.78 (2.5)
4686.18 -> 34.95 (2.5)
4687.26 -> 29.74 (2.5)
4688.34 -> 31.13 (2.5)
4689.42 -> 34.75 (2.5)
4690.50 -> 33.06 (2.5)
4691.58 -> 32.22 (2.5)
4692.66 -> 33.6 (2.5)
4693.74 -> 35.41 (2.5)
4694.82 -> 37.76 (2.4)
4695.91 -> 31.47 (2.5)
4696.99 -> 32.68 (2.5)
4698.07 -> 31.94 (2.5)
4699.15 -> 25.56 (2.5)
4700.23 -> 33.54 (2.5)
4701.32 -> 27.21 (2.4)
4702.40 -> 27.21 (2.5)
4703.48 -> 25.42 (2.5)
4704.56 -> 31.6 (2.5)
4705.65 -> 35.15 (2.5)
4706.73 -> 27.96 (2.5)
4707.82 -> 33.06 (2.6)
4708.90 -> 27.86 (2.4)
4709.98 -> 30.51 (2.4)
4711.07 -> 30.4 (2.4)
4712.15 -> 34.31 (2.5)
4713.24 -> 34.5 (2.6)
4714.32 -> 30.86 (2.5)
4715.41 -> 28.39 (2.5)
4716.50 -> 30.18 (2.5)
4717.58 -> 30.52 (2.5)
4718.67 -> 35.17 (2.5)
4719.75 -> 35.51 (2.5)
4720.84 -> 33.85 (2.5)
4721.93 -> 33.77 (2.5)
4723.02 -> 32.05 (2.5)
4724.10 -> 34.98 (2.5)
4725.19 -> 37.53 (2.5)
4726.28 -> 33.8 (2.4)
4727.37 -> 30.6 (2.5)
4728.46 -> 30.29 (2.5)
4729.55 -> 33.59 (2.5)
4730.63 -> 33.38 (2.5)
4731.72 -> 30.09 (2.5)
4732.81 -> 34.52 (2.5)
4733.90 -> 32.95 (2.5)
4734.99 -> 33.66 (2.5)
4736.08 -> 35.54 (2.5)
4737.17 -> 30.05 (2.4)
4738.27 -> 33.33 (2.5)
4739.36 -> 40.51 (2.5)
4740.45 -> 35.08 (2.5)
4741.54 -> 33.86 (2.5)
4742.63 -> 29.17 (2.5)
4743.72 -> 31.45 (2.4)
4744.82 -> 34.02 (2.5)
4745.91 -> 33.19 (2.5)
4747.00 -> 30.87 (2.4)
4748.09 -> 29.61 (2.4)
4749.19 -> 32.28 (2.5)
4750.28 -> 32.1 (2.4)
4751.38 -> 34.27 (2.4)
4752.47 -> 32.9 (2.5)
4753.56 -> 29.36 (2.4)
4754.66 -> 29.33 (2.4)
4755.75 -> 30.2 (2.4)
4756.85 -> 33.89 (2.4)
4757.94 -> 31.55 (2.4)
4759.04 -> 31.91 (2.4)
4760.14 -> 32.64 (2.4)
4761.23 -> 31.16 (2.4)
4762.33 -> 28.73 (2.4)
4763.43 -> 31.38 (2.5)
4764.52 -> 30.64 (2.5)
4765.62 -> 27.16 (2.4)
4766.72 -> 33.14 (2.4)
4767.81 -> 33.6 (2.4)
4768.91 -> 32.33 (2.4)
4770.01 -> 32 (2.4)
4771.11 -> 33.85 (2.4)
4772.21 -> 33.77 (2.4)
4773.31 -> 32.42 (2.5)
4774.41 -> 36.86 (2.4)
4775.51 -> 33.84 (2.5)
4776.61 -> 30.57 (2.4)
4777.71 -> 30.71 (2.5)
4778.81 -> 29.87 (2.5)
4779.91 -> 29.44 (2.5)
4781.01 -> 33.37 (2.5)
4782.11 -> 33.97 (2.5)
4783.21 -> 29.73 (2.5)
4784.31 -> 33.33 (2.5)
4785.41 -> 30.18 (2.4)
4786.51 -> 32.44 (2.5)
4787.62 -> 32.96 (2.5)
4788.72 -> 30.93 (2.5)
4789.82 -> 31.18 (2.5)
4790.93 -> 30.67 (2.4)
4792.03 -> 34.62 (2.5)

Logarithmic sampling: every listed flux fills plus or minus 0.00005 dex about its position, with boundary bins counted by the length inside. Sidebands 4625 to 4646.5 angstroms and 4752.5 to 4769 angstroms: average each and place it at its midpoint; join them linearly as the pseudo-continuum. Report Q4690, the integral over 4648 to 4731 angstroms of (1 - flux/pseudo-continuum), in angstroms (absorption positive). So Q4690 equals 1.27 angstroms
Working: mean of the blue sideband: 33.8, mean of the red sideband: 31.2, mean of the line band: 32.2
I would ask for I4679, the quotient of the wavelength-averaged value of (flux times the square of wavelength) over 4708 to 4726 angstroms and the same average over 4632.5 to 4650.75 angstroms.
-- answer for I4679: 1.0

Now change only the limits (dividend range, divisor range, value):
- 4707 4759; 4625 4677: 1.02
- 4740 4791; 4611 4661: 1.01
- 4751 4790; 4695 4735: 1.02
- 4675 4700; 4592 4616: 1.02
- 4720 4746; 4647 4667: 1.07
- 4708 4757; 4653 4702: 1.03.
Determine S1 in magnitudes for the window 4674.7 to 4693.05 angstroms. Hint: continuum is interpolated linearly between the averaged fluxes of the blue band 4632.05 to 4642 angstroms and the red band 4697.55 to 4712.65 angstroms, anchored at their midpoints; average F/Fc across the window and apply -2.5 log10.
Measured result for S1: -0.048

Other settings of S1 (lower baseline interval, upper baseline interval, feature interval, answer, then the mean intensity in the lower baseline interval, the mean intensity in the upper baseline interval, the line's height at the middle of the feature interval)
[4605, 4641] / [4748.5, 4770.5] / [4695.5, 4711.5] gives 0.08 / 34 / 31.5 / 32.5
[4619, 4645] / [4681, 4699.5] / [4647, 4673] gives 0.03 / 33.8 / 32.6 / 33.2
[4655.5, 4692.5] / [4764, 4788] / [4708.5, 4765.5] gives 0.00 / 32.8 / 32.1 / 32.3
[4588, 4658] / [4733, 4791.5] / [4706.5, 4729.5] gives 0.01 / 33.1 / 32.2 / 32.5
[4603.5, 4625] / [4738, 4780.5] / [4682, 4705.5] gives 0.04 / 33.9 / 32.1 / 32.9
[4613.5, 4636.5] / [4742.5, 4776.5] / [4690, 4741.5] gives 0.01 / 34.3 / 31.9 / 32.7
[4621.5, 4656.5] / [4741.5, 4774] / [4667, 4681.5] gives 0.01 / 33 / 31.7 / 32.6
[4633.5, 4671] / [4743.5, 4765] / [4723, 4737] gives -0.05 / 32.5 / 31.6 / 31.8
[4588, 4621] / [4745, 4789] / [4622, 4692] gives 0.00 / 33.2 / 31.8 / 32.8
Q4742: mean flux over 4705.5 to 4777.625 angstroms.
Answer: 32.4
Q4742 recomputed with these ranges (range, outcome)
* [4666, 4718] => 31.8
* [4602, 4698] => 33.1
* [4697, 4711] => 29.9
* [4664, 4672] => 32.6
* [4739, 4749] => 32.9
